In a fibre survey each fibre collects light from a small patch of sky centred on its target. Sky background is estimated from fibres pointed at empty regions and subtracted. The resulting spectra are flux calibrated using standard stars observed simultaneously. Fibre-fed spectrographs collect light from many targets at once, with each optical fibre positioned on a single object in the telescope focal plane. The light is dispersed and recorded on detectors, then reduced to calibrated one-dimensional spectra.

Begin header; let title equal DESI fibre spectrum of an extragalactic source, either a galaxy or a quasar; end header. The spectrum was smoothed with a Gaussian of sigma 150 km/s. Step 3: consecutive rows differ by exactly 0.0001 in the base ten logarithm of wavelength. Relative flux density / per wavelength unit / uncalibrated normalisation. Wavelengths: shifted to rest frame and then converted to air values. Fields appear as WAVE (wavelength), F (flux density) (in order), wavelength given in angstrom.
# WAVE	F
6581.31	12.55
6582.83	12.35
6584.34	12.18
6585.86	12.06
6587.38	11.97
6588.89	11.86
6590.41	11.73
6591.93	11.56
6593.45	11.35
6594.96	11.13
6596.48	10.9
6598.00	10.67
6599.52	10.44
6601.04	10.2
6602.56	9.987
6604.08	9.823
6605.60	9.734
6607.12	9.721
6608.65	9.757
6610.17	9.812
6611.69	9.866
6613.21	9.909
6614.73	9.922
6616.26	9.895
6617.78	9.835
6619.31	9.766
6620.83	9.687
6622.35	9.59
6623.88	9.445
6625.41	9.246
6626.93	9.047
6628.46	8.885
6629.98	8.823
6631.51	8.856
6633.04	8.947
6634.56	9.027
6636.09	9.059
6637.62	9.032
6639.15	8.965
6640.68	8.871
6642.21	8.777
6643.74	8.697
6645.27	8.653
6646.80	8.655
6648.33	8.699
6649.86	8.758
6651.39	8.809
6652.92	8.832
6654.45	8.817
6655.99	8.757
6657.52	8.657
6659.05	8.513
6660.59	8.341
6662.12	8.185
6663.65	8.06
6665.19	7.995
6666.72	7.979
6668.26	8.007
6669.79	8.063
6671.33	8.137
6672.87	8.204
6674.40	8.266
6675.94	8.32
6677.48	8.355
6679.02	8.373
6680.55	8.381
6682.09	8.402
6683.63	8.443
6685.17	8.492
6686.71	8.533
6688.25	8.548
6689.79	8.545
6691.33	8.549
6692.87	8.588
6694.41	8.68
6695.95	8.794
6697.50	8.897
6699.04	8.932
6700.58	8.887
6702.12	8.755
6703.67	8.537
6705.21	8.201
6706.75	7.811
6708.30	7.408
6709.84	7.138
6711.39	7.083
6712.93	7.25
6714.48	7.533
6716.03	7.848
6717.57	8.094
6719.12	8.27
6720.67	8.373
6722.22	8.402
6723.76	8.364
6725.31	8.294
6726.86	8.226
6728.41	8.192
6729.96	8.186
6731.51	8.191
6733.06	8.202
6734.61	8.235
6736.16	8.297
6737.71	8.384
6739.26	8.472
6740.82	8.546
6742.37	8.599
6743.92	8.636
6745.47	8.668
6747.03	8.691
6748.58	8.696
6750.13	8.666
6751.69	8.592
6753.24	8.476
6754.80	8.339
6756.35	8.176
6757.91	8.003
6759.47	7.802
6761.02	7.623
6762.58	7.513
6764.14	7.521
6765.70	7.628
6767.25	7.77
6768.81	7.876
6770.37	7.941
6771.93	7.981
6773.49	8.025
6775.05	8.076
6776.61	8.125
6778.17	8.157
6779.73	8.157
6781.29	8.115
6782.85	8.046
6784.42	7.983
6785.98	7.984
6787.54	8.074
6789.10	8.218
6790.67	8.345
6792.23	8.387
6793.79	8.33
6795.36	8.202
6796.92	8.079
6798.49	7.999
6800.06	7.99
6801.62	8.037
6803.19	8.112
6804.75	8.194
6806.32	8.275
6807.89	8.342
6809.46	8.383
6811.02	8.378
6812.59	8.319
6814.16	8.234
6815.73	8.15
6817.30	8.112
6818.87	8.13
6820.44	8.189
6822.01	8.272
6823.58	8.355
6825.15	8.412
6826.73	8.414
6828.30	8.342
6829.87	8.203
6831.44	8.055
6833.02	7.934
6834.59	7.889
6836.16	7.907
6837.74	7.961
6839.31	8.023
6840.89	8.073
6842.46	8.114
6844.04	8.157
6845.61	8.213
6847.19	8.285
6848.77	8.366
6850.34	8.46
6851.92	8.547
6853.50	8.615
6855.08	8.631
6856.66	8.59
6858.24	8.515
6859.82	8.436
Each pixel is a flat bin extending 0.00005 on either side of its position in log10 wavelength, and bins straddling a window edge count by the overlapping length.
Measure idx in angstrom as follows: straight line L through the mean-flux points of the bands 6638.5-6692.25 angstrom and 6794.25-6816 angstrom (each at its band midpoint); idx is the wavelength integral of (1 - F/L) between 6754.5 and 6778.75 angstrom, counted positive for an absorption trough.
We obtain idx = 1.09 angstrom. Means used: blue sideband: 8.47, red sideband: 8.19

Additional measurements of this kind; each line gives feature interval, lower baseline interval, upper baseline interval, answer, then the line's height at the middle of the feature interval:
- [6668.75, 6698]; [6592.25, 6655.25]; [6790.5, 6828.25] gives 2.1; 9.09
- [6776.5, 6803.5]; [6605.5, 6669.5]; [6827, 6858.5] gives 1.0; 8.44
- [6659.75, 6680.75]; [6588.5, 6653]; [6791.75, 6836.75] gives 2.5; 9.28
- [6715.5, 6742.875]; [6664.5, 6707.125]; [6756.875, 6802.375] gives -0.2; 8.23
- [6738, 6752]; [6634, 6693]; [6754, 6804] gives -0.8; 8.17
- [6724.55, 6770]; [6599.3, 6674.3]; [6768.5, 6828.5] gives 1.2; 8.45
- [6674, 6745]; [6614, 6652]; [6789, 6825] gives 3.5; 8.72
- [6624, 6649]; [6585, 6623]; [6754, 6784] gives 2.6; 9.96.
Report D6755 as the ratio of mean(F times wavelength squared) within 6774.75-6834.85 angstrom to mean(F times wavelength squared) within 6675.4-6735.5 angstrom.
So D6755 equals 1.0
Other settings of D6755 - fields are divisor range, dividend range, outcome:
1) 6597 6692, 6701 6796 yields 0.94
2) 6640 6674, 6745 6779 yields 0.99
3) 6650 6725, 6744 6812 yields 1.01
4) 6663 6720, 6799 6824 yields 1.03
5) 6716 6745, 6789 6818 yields 1.01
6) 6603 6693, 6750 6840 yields 0.96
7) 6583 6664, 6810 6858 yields 0.91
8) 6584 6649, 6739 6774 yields 0.86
